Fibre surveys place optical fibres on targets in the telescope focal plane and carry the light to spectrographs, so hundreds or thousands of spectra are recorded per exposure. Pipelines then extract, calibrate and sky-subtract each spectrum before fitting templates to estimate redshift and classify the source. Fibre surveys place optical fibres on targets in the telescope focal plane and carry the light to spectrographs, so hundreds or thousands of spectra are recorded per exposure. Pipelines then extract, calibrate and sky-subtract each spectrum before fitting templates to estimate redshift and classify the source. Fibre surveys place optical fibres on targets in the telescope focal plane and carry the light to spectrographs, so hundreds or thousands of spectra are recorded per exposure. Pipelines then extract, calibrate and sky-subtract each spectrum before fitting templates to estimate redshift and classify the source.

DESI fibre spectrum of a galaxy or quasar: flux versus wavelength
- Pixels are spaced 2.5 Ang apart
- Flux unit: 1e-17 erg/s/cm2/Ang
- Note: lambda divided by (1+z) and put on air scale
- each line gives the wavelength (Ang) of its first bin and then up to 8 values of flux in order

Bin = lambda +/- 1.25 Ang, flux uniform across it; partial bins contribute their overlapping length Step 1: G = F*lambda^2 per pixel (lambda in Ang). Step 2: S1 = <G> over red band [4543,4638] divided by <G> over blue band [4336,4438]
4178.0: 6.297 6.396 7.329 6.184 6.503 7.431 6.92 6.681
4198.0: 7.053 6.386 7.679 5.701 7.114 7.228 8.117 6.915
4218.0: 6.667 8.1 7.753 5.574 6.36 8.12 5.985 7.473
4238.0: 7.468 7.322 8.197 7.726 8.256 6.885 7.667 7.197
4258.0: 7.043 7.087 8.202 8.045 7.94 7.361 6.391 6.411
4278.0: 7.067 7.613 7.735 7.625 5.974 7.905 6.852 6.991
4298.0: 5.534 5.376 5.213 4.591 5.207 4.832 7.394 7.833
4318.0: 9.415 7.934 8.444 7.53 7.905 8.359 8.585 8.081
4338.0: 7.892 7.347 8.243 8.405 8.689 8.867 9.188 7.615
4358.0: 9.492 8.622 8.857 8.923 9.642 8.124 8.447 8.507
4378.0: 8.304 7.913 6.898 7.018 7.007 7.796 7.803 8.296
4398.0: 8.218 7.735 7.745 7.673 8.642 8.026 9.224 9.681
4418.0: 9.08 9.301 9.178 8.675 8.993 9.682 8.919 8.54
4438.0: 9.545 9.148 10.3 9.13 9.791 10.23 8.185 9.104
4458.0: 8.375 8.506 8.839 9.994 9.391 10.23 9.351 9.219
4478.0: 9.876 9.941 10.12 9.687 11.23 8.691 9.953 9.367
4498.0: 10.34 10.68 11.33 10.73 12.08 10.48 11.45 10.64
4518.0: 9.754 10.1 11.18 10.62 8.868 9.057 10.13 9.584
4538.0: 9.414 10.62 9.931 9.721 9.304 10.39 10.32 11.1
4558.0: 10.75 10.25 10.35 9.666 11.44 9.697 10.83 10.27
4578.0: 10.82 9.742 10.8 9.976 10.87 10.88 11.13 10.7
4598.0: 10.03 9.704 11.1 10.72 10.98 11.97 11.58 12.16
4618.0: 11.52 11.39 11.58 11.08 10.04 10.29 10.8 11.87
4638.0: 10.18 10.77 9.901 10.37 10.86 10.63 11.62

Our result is 1.39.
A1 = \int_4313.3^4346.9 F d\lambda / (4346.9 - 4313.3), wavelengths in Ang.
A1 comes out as 8.13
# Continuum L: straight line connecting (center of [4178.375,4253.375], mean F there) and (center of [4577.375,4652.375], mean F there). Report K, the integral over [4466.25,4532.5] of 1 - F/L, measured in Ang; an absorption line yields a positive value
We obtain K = -2.89 Ang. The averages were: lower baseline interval 7.09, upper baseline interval 10.8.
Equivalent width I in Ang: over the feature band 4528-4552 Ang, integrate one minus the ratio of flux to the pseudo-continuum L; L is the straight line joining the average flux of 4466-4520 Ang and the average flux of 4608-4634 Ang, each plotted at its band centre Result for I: 1.9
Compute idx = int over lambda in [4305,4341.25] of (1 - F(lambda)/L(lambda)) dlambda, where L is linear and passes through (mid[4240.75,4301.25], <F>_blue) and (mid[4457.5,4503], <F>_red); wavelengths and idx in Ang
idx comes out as 1.7 Ang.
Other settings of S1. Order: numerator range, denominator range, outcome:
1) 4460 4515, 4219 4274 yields 1.53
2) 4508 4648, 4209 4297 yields 1.68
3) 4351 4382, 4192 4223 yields 1.31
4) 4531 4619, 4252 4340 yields 1.66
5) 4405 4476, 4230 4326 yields 1.39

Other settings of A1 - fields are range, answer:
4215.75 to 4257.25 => 7.28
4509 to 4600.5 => 10.3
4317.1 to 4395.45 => 8.25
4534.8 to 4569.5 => 10.2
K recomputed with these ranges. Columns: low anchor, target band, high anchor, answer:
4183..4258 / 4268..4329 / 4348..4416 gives 6.3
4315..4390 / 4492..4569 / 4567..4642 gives -1.8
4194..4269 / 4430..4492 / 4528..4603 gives -0.8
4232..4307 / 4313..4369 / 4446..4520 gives -2.9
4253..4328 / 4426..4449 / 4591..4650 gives -1.5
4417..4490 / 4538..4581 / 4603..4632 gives 1.1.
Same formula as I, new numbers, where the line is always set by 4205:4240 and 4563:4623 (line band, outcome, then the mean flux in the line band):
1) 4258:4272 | -0.3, 7.64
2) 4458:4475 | 0.4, 9.3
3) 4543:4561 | 0.2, 10.2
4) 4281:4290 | 0.6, 7.22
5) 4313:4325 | -0.3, 8.25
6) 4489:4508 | -0.9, 10.3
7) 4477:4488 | -0.4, 10.1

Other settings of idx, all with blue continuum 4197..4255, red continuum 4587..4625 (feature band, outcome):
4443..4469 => 0.9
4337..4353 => 0.2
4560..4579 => 0.5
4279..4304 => 3.7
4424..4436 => 0.4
